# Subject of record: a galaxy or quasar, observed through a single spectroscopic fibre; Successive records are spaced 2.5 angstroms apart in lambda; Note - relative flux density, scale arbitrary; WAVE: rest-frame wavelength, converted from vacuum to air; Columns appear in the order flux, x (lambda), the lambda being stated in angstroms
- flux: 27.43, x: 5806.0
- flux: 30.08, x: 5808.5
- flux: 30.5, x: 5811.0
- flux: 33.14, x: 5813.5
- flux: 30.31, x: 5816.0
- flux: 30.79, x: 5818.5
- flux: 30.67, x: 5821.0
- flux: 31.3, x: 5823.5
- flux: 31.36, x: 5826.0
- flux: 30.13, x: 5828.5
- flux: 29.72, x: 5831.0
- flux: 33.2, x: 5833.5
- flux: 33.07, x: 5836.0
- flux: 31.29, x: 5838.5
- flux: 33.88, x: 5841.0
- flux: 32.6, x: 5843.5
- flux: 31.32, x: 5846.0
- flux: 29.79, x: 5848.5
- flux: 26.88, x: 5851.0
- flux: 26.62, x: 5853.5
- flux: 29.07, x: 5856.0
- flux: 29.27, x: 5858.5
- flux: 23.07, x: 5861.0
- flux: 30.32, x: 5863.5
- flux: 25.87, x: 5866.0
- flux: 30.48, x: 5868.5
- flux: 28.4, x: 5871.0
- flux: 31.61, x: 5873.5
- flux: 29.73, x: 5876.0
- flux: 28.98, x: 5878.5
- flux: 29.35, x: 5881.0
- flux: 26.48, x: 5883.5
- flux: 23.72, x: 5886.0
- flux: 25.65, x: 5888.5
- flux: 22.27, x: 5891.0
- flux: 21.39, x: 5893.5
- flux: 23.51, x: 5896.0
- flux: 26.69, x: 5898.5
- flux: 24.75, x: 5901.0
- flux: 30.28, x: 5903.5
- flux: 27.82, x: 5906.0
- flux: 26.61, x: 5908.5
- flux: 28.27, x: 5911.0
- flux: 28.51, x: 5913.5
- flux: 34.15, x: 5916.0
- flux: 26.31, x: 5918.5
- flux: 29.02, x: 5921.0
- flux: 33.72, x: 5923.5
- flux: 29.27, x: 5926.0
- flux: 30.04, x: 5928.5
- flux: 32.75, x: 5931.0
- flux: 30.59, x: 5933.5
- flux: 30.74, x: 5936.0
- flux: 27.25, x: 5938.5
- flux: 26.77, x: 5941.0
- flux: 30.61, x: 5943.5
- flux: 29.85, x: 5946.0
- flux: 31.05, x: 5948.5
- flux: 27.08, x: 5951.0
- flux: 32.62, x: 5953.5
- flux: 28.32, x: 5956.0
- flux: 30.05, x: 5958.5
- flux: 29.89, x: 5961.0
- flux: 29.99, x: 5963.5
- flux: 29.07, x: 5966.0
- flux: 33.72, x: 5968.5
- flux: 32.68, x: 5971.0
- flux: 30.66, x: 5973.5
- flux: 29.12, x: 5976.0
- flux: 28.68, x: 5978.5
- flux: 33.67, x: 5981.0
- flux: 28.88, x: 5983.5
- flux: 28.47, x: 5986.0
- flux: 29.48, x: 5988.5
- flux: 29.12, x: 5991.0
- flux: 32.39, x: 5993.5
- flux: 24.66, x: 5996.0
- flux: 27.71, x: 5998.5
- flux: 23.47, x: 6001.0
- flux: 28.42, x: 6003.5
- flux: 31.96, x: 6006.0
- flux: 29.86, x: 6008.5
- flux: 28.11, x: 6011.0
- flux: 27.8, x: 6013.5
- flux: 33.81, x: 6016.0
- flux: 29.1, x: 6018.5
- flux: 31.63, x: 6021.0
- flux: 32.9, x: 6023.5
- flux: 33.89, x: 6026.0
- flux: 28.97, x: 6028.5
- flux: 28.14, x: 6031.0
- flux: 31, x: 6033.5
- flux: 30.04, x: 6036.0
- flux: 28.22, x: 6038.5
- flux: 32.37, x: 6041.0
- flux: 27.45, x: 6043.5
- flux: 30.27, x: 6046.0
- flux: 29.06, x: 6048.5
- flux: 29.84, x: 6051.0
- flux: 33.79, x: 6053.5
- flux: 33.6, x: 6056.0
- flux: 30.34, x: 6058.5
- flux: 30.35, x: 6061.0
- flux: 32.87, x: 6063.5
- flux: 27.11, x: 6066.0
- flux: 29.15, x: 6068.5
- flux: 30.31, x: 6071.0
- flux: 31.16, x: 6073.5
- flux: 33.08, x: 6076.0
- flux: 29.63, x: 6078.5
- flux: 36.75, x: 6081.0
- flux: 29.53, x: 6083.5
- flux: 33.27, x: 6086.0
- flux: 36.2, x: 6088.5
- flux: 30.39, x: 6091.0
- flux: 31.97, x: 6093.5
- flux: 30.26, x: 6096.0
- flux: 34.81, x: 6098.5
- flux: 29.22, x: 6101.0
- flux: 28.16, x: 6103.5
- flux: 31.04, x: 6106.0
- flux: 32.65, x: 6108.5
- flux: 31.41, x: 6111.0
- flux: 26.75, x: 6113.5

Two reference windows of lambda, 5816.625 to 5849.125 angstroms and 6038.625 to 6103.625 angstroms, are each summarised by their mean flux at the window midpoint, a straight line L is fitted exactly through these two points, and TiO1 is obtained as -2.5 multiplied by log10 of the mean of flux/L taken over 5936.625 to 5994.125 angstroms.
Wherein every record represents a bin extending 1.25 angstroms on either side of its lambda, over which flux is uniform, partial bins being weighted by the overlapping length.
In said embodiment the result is 0.05 mag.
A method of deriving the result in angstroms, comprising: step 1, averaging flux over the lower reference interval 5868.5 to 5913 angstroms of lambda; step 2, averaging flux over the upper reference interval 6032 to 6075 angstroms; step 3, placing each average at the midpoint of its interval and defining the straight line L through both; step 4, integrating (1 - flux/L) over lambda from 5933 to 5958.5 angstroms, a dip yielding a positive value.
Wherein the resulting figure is -1.3 angstroms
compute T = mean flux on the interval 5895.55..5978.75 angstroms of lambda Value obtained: 29.5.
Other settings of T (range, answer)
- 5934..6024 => 29.7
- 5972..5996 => 29.8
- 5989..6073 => 29.9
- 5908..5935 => 30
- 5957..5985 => 30.5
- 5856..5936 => 28.1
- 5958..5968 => 30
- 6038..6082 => 30.9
